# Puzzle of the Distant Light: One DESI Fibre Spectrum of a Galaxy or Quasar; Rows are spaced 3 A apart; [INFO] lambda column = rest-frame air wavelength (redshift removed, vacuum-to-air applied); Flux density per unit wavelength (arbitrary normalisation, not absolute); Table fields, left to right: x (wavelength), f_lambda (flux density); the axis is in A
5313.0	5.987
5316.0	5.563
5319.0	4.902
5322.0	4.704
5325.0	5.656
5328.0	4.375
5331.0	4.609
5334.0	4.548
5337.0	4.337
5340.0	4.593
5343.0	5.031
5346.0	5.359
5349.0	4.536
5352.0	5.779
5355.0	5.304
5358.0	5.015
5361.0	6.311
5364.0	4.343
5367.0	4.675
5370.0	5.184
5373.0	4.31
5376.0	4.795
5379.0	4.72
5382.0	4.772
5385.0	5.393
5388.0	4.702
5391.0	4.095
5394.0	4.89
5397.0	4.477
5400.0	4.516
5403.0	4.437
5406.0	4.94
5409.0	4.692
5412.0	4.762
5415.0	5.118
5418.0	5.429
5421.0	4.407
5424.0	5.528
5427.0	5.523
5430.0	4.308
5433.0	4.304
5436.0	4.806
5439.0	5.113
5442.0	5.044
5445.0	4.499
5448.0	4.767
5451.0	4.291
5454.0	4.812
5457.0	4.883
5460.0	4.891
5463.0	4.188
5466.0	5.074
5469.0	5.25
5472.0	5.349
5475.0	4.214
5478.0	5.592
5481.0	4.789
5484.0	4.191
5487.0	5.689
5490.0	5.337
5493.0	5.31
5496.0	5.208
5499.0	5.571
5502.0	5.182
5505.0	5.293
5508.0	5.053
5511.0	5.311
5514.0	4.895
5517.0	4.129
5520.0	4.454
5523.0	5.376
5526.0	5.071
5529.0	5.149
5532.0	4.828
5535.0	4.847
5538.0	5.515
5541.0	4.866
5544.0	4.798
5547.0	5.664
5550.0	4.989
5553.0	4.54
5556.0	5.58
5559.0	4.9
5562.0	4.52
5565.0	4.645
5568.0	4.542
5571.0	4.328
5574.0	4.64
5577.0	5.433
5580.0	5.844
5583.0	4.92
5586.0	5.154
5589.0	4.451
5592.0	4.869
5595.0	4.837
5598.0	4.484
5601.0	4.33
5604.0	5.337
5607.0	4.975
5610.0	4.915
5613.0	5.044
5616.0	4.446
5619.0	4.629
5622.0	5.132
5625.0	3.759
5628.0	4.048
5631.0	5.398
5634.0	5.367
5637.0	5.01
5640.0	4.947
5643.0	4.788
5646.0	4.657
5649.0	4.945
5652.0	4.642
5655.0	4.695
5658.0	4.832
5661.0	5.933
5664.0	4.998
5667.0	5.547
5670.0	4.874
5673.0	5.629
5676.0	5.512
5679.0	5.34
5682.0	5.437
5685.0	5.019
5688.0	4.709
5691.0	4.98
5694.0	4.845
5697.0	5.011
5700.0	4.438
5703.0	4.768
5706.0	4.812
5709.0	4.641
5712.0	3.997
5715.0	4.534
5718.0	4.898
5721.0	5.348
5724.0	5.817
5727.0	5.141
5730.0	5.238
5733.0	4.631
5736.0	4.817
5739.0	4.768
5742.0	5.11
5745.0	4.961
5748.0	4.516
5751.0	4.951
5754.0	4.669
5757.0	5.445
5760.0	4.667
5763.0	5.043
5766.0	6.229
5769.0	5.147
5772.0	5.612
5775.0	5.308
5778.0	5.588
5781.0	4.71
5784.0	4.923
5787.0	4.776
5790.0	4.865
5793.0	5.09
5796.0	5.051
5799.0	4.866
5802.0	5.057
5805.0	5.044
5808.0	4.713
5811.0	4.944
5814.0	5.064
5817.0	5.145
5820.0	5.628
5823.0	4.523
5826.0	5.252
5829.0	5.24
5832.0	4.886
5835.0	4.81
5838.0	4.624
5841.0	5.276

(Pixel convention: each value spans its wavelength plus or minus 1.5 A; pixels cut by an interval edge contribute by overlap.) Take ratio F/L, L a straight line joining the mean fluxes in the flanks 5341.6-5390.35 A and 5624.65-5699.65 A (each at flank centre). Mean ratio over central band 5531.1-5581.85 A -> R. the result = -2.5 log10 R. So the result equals 0.01 mag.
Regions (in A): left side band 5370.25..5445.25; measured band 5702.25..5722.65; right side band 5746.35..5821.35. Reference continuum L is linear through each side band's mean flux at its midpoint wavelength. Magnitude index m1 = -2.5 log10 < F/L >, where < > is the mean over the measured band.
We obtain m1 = 0.07 mag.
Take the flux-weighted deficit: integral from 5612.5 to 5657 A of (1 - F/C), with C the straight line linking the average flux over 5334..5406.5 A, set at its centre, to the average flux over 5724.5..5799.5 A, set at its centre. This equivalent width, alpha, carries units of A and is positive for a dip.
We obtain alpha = 2.0 A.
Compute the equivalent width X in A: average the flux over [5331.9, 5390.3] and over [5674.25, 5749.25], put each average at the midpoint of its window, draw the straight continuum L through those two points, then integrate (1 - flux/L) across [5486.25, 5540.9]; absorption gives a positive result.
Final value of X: -2.0 A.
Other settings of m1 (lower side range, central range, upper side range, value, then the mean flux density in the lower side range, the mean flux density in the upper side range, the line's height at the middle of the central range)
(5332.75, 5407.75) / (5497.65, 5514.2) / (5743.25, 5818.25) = -0.070 mag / 4.84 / 5.06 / 4.91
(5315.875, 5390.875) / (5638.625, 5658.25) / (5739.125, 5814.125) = 0.050 mag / 4.91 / 5.05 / 5.01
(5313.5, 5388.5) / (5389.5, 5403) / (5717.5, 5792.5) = 0.111 mag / 4.96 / 5.09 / 4.97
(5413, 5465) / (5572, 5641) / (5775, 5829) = 0.012 mag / 4.82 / 5.03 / 4.92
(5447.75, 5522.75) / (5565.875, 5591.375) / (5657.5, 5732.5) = 0.020 mag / 4.96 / 5.05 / 5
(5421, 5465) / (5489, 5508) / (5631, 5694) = -0.094 mag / 4.77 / 5.09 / 4.85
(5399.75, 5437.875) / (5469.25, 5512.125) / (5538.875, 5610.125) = -0.061 mag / 4.84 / 4.9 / 4.87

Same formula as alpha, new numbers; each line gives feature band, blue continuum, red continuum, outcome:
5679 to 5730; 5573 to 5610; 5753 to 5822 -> 1.19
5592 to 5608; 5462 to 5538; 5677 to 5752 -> 0.58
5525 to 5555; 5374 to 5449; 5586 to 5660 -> -1.52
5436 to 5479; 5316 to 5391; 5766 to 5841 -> 0.89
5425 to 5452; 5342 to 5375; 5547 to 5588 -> 1.41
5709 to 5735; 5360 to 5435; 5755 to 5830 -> 0.67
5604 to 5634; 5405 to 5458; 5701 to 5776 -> 1.02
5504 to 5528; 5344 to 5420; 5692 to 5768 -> -0.16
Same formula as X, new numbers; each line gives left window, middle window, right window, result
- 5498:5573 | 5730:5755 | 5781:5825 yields 0.69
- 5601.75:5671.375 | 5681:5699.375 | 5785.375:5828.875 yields -0.09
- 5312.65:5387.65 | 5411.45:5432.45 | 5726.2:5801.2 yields -0.02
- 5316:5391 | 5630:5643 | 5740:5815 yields -0.32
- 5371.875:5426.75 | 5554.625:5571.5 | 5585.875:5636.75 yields 0.02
